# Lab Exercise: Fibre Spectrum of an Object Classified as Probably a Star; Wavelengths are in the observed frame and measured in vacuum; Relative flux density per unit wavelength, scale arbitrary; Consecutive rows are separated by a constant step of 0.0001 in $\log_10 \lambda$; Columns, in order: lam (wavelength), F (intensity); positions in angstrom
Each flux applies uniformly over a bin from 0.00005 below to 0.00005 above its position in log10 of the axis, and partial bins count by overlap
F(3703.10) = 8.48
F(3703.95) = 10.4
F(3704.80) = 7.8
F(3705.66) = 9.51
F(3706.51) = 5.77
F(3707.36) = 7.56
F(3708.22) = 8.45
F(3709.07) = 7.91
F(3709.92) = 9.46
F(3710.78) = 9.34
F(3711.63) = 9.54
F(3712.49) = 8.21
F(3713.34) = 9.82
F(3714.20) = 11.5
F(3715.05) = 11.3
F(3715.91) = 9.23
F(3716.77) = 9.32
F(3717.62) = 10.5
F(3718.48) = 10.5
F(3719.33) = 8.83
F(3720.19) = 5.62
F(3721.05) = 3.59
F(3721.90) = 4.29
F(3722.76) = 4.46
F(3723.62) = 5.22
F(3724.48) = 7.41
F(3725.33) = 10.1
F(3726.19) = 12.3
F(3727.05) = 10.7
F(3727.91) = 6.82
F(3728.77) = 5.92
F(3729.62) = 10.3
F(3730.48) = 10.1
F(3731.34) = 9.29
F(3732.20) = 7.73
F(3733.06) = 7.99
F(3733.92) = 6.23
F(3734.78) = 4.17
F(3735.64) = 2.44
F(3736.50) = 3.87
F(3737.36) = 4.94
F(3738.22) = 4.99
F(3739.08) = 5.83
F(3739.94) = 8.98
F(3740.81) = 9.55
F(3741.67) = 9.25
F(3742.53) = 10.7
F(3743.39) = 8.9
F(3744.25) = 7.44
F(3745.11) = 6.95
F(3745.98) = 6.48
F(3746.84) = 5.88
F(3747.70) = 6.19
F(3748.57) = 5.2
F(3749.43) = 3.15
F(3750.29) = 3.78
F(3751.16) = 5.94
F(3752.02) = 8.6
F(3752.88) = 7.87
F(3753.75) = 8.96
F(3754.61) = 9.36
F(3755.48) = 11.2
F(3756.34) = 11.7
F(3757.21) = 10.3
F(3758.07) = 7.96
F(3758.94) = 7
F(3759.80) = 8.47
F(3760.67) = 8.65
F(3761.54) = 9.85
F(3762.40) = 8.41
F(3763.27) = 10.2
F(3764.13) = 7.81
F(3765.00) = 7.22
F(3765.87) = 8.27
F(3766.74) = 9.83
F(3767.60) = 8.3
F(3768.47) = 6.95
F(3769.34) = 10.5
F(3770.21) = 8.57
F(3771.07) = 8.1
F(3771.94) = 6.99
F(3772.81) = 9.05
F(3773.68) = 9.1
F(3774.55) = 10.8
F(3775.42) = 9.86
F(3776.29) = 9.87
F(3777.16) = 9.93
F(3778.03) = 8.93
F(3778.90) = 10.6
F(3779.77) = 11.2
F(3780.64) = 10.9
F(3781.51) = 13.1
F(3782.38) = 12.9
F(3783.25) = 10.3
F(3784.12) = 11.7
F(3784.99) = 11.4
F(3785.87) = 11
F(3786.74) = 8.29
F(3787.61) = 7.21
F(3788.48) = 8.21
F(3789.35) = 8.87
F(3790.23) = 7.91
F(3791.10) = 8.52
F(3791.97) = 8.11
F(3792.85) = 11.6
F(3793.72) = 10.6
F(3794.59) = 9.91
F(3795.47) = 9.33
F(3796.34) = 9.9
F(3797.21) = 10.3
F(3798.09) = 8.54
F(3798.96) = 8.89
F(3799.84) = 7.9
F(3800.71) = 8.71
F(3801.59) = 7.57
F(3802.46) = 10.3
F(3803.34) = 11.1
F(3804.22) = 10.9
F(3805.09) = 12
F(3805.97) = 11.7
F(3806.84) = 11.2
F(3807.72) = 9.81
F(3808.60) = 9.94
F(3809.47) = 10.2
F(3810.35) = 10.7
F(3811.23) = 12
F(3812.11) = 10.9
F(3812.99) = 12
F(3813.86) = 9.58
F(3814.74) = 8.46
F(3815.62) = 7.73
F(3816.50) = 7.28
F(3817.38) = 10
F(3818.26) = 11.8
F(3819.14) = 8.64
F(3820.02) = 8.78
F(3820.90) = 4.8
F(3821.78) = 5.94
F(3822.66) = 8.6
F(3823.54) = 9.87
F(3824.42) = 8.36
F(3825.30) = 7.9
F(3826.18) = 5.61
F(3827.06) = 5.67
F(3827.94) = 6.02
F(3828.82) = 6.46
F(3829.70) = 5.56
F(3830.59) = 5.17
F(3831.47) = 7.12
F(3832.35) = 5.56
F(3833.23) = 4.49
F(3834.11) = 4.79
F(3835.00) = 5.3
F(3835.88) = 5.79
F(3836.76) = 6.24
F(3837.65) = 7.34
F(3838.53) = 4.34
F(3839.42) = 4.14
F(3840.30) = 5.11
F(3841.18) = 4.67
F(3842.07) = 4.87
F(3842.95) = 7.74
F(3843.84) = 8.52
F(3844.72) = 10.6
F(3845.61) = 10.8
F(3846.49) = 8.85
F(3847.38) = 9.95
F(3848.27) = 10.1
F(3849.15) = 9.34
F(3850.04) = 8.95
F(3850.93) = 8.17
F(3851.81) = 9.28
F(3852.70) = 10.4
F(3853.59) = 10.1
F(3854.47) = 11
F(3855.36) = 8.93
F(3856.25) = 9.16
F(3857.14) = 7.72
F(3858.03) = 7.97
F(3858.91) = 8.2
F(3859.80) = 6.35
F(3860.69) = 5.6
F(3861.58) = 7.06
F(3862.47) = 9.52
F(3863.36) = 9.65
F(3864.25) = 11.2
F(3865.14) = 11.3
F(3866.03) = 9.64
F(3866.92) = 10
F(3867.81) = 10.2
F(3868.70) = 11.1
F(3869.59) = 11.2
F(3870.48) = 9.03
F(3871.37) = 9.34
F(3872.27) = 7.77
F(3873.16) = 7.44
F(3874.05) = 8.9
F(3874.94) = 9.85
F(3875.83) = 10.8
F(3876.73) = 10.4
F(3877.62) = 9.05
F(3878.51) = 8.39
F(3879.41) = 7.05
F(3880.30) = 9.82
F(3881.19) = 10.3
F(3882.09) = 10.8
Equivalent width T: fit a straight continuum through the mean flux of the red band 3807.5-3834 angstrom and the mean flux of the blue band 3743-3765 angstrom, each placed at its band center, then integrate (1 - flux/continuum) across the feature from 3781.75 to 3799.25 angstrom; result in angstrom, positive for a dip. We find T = -3.8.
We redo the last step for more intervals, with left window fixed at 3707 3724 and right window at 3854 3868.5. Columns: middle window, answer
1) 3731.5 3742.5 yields 2.36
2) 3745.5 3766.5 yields 1.46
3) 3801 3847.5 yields 3.84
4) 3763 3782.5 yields -2.09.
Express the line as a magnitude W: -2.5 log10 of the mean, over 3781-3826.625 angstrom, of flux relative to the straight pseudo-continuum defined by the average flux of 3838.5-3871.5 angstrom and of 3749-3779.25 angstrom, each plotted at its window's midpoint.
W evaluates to -0.10 mag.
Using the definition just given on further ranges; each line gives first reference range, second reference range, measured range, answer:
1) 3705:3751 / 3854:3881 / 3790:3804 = -0.124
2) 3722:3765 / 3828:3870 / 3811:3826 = -0.130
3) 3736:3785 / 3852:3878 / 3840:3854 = 0.065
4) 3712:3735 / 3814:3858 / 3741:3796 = -0.119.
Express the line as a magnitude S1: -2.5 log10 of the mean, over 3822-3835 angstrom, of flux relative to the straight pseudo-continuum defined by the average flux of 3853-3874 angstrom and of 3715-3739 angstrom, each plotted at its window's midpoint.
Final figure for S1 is 0.32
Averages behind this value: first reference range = 7.35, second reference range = 9.11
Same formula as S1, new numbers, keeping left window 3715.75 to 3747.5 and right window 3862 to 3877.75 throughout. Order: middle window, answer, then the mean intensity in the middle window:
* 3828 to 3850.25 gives 0.33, 6.84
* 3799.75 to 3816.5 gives -0.16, 10.1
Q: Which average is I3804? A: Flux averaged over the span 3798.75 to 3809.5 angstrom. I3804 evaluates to 10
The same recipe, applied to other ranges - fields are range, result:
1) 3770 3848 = 8.71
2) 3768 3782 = 9.66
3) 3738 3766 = 7.93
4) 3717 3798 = 8.43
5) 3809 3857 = 7.96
